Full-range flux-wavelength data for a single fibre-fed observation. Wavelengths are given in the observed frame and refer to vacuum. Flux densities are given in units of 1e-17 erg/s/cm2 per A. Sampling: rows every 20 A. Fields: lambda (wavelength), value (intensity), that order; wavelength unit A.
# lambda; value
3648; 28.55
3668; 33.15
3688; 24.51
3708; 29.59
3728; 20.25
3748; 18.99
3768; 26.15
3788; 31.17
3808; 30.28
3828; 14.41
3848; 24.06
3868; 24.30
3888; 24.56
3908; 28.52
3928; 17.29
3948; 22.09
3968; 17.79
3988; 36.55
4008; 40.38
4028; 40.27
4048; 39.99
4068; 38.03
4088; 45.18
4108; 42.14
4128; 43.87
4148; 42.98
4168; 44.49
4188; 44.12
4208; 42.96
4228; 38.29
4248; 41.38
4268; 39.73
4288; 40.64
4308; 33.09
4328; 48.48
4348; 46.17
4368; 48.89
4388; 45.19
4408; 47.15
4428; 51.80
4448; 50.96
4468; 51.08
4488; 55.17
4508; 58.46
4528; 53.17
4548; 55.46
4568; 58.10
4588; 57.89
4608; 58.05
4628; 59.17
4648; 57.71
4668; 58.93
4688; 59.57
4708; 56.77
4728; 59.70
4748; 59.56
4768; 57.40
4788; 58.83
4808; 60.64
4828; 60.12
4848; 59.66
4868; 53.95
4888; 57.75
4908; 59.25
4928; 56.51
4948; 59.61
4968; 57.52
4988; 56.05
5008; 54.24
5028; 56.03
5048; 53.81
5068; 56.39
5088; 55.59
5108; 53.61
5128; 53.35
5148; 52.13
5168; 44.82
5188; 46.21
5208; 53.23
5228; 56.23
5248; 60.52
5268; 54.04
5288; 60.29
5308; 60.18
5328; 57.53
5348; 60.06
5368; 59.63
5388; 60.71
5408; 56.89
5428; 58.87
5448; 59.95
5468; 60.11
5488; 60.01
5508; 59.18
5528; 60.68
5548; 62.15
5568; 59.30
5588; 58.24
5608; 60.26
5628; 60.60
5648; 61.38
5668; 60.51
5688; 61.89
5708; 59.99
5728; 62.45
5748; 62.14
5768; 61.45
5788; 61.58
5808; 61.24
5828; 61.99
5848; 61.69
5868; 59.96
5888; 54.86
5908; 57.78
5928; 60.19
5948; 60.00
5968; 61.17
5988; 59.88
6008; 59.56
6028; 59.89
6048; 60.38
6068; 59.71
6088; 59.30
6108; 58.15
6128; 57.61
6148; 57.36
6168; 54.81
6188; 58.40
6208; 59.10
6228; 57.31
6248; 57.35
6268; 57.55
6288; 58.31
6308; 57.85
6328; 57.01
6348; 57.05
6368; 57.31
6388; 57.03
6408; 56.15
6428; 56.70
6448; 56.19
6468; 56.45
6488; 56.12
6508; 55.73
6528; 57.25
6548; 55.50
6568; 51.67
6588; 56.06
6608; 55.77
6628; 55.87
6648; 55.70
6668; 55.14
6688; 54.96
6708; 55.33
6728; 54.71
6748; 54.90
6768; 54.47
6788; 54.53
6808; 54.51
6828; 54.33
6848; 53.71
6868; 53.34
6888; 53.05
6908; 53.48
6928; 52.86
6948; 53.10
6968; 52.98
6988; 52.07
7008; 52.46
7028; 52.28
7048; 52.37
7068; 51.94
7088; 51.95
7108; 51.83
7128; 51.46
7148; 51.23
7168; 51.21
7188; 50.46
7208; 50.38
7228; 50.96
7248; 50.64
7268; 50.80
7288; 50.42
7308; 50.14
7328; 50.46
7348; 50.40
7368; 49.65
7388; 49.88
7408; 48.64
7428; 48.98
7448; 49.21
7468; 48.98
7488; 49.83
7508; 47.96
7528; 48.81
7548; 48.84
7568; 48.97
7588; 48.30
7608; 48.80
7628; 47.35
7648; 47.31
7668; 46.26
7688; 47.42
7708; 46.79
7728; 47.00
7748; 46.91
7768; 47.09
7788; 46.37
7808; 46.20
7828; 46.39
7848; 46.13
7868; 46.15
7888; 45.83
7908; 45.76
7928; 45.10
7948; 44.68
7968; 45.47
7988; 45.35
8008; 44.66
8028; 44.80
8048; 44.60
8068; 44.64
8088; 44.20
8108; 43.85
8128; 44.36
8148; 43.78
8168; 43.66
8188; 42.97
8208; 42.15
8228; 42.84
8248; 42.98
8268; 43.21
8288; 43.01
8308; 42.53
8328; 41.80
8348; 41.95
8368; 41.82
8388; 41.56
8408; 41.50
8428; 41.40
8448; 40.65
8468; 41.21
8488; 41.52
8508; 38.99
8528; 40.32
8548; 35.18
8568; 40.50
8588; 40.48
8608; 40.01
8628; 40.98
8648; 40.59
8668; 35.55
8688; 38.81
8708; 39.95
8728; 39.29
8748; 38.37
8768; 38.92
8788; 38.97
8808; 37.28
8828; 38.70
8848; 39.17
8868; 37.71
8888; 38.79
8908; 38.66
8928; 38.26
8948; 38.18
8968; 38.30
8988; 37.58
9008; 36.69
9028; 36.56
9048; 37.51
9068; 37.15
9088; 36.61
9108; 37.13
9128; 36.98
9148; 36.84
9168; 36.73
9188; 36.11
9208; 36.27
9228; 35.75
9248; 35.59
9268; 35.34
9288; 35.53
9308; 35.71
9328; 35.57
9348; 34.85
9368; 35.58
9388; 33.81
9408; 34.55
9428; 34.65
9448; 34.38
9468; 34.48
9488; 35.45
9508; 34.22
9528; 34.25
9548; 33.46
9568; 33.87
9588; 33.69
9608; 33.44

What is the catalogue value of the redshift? 0.00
